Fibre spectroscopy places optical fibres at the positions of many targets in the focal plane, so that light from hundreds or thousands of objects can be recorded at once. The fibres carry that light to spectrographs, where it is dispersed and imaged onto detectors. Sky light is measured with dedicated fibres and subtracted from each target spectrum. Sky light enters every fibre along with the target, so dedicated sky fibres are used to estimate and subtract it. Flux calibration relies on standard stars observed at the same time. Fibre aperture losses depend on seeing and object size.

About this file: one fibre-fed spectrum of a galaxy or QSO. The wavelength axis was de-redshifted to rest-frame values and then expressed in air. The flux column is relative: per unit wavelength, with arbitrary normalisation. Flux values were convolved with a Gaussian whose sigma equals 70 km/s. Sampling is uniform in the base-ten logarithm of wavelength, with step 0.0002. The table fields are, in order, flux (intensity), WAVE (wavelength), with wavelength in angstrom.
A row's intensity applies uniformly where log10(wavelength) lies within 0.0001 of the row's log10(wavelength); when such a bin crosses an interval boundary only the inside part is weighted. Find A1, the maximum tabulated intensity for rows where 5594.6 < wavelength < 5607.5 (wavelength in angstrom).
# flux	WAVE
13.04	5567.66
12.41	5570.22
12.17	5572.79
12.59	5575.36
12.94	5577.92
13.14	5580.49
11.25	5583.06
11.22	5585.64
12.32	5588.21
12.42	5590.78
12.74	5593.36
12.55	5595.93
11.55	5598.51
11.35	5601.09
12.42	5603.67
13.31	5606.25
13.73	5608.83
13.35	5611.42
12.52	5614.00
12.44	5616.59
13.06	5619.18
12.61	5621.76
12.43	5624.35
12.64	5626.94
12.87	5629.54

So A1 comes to 13.31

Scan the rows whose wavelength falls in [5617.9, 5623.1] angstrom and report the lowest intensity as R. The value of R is 12.61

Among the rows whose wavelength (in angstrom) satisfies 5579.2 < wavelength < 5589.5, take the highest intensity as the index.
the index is 13.14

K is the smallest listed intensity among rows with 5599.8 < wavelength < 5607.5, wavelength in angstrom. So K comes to 11.35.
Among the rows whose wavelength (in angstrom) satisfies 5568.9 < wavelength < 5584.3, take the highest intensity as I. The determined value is 13.14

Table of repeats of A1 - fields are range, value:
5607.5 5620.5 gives 13.73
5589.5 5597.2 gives 12.74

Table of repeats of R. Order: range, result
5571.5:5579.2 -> 12.17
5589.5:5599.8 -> 11.55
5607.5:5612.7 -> 13.35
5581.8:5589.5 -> 11.22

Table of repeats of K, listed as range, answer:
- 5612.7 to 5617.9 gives 12.44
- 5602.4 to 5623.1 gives 12.42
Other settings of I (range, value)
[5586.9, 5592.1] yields 12.42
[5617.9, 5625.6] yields 13.06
